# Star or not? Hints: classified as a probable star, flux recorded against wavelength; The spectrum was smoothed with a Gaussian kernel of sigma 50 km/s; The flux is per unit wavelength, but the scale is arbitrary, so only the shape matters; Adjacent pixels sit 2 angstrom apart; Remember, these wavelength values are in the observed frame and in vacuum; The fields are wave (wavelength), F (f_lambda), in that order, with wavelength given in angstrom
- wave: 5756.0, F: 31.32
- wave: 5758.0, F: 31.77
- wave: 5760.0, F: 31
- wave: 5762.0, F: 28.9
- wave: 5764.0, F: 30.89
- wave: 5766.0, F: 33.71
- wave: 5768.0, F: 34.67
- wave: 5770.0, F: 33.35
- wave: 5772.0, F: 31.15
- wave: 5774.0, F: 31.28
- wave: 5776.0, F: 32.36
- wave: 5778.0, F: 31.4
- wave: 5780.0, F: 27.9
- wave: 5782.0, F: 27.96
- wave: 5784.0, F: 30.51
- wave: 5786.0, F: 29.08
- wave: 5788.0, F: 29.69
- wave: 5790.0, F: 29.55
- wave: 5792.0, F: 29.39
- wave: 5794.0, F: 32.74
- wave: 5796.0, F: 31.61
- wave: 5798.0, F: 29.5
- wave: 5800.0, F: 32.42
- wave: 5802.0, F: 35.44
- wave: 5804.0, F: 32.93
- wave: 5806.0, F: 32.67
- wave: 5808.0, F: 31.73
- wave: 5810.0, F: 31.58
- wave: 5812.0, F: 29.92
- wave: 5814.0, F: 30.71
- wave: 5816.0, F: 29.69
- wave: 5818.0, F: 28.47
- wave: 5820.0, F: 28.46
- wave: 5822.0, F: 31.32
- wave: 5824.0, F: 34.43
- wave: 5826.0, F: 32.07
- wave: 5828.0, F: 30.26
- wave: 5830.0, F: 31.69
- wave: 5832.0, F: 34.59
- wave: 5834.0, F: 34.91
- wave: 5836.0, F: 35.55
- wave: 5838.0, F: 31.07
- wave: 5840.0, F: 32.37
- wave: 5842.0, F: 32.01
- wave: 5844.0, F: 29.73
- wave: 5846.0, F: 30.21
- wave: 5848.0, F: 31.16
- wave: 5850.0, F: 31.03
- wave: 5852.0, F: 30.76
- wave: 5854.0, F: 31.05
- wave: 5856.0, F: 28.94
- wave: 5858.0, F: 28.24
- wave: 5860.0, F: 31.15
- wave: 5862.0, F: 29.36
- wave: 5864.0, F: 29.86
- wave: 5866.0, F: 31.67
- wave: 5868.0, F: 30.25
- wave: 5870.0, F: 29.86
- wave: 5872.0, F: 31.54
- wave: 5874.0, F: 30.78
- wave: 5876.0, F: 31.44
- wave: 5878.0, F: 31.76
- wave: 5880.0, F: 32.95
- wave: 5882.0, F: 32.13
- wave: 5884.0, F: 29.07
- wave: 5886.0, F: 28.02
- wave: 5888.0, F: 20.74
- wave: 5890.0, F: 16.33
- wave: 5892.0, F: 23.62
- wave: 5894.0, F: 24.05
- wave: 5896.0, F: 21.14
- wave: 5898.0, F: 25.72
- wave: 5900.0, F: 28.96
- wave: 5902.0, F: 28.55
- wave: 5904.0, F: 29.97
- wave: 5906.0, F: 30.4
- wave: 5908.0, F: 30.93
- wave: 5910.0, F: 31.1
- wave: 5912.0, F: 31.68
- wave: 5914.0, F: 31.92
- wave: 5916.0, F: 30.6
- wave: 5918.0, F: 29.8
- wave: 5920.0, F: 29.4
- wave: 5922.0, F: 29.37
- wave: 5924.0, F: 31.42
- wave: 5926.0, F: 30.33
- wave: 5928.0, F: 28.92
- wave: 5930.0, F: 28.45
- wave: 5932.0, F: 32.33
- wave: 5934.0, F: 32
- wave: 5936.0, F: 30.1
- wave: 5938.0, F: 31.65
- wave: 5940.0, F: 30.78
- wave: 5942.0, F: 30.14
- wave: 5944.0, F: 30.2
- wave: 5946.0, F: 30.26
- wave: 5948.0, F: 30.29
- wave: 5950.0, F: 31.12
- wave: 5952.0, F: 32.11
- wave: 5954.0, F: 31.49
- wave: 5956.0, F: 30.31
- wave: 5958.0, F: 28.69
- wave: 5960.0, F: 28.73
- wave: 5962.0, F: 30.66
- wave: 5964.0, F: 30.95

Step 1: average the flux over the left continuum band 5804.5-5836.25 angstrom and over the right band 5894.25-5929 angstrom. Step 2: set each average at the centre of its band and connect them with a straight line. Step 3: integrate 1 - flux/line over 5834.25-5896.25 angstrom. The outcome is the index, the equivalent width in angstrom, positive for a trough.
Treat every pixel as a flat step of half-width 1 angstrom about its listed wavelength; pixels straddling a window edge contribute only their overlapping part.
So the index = 2.2 angstrom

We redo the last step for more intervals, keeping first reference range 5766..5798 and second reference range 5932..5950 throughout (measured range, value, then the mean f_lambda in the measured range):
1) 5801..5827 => -0.52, 31.5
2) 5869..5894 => 2.28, 28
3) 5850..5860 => 0.27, 30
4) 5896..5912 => 0.94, 29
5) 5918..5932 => 0.43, 29.9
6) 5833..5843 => -0.75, 33.2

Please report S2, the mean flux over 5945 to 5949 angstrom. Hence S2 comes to 30.3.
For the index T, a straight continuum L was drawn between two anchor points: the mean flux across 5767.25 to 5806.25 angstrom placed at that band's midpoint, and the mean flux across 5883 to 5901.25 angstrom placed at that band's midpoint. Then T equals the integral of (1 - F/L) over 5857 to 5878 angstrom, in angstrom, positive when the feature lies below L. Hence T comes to -3.8 angstrom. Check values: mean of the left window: 31.2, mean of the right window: 24.2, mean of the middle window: 30.5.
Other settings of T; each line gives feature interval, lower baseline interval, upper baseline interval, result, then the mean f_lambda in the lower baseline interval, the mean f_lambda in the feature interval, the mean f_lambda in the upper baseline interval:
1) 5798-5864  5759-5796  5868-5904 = -4.8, 30.9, 31.4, 27.6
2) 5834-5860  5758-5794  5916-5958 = -0.4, 30.8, 31.2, 30.5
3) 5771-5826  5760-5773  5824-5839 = 2.7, 32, 30.9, 33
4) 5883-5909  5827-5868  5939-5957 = 4.2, 31.3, 26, 30.7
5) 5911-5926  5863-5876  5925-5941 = 0.0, 30.7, 30.6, 30.6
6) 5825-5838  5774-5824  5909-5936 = -1.0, 30.8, 33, 30.5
